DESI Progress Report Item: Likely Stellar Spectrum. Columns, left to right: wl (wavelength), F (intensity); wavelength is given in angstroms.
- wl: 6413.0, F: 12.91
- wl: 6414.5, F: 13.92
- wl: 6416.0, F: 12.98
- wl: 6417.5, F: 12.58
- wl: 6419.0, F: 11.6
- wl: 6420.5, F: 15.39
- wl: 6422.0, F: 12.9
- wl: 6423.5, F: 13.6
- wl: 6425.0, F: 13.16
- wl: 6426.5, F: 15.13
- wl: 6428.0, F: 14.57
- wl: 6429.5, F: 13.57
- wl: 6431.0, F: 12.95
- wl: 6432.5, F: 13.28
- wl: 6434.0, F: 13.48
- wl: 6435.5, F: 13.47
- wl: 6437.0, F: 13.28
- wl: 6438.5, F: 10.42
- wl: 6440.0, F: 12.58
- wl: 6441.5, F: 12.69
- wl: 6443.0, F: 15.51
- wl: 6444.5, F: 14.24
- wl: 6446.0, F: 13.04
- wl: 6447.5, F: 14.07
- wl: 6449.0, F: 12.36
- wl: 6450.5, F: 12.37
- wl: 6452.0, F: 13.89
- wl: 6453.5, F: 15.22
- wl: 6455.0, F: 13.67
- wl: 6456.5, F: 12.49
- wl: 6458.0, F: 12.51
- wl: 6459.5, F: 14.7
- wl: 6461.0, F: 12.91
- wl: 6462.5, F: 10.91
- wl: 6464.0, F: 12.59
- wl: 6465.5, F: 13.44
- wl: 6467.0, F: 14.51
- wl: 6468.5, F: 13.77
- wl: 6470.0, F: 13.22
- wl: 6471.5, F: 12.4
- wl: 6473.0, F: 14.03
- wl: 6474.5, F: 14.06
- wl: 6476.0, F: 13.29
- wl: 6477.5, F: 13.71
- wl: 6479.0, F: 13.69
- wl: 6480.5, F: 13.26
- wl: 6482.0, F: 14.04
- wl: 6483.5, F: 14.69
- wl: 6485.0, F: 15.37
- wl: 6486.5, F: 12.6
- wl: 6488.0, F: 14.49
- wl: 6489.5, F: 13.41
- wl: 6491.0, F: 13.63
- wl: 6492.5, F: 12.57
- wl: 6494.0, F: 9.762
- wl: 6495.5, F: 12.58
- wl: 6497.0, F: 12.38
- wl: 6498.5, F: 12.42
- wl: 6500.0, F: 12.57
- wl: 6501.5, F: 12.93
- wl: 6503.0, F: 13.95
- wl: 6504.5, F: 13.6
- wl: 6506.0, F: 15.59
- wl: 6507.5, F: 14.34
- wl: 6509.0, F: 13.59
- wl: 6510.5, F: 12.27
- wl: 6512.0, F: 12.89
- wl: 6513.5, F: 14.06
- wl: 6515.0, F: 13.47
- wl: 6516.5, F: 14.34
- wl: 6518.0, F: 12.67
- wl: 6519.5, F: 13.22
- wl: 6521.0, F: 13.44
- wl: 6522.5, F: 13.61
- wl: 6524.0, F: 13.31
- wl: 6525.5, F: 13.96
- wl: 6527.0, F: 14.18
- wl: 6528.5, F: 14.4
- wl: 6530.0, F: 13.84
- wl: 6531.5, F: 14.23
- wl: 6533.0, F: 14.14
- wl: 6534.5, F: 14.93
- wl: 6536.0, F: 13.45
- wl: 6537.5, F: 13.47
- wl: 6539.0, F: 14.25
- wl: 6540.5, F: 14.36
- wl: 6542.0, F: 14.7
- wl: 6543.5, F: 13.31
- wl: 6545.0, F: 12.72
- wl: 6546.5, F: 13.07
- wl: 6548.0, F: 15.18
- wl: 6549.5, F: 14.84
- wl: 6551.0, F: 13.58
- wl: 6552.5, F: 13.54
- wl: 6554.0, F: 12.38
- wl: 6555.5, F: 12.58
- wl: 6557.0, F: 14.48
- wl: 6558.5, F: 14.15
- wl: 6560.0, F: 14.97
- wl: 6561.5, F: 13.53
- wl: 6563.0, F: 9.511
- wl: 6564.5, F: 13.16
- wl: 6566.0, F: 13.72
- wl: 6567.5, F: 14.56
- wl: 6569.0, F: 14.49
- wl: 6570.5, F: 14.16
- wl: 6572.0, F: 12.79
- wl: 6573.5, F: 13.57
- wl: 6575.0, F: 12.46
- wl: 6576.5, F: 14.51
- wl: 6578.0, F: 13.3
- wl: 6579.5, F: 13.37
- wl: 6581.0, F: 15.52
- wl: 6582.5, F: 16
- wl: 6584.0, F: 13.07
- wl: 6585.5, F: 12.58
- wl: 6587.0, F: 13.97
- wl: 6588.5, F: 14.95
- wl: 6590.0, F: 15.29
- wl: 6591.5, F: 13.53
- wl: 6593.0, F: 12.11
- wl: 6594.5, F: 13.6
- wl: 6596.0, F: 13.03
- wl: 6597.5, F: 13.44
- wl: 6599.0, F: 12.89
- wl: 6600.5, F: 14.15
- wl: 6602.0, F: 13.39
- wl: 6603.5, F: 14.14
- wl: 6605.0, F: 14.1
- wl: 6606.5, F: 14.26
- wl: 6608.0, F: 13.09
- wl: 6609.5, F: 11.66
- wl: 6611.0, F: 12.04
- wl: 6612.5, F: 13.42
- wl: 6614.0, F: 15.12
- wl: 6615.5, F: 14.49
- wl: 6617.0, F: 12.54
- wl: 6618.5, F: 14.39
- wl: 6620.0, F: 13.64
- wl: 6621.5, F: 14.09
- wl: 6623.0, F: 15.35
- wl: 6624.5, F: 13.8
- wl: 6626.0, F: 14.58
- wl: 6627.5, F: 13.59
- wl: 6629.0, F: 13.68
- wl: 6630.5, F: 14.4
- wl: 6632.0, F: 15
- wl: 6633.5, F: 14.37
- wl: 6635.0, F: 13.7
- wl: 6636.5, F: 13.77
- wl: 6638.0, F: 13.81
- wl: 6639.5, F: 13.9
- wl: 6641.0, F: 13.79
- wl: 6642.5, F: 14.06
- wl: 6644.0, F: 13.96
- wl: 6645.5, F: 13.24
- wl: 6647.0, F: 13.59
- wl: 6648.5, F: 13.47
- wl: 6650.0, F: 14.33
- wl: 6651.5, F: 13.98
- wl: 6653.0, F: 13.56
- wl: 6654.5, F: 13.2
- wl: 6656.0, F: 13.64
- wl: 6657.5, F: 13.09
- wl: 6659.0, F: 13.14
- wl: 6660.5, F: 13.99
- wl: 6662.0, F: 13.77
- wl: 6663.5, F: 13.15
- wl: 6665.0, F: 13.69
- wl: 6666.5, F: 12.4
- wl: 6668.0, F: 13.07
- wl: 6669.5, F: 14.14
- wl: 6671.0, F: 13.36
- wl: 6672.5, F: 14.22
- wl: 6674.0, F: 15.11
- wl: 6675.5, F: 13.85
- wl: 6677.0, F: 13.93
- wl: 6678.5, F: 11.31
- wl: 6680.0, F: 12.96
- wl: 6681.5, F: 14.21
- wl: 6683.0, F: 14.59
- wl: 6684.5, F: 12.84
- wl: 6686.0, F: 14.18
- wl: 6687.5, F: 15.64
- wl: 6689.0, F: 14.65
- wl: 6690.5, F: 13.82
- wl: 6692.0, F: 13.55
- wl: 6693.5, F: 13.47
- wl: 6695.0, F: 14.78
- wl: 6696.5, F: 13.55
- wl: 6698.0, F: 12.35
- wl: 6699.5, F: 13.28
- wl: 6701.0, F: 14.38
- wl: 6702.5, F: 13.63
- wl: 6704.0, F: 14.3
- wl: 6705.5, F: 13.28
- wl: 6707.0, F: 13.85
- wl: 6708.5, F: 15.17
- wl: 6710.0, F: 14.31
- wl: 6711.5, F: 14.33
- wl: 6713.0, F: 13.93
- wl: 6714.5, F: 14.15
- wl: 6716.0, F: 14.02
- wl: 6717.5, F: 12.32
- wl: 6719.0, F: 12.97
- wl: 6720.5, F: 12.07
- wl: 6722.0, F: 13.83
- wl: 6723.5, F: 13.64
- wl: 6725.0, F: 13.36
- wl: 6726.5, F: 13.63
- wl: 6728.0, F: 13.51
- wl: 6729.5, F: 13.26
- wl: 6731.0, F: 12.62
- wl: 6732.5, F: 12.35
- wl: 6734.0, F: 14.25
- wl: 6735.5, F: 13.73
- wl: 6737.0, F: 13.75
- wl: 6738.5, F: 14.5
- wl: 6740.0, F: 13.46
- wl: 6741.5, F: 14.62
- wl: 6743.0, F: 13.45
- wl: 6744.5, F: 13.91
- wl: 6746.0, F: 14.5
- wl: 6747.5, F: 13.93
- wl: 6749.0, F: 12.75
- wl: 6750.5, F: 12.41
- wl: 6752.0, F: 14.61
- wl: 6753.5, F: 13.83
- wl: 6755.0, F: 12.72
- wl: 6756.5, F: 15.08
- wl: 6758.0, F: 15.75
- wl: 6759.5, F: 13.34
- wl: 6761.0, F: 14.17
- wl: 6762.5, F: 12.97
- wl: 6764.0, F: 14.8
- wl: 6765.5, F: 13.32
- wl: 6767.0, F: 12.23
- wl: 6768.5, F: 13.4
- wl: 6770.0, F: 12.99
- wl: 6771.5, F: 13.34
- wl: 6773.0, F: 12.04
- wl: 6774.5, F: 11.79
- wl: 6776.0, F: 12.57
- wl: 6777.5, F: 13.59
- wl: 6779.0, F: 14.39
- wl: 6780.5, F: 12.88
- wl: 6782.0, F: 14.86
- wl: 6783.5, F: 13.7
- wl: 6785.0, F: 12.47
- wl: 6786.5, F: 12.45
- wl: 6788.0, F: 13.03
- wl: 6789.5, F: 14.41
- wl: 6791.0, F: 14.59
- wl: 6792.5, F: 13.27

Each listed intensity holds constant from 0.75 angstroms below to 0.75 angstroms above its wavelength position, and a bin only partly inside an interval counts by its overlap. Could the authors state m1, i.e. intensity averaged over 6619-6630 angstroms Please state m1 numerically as 14.1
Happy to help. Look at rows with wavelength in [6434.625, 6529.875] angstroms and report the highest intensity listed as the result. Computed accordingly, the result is 15.59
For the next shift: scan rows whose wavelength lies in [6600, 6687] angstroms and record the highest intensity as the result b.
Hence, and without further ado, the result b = 15.35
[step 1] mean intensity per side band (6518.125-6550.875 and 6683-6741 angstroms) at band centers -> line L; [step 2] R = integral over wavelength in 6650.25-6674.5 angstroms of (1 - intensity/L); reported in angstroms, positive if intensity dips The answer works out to 0.3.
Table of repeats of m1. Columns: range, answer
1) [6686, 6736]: 13.7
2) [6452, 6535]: 13.5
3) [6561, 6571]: 13.3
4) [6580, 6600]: 13.8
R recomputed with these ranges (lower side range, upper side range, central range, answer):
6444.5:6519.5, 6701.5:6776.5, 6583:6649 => -1.4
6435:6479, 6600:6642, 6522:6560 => -0.8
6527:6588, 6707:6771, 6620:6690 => -0.6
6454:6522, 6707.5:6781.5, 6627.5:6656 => -0.8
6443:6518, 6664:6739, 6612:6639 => -1.0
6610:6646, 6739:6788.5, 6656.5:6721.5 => 0.2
